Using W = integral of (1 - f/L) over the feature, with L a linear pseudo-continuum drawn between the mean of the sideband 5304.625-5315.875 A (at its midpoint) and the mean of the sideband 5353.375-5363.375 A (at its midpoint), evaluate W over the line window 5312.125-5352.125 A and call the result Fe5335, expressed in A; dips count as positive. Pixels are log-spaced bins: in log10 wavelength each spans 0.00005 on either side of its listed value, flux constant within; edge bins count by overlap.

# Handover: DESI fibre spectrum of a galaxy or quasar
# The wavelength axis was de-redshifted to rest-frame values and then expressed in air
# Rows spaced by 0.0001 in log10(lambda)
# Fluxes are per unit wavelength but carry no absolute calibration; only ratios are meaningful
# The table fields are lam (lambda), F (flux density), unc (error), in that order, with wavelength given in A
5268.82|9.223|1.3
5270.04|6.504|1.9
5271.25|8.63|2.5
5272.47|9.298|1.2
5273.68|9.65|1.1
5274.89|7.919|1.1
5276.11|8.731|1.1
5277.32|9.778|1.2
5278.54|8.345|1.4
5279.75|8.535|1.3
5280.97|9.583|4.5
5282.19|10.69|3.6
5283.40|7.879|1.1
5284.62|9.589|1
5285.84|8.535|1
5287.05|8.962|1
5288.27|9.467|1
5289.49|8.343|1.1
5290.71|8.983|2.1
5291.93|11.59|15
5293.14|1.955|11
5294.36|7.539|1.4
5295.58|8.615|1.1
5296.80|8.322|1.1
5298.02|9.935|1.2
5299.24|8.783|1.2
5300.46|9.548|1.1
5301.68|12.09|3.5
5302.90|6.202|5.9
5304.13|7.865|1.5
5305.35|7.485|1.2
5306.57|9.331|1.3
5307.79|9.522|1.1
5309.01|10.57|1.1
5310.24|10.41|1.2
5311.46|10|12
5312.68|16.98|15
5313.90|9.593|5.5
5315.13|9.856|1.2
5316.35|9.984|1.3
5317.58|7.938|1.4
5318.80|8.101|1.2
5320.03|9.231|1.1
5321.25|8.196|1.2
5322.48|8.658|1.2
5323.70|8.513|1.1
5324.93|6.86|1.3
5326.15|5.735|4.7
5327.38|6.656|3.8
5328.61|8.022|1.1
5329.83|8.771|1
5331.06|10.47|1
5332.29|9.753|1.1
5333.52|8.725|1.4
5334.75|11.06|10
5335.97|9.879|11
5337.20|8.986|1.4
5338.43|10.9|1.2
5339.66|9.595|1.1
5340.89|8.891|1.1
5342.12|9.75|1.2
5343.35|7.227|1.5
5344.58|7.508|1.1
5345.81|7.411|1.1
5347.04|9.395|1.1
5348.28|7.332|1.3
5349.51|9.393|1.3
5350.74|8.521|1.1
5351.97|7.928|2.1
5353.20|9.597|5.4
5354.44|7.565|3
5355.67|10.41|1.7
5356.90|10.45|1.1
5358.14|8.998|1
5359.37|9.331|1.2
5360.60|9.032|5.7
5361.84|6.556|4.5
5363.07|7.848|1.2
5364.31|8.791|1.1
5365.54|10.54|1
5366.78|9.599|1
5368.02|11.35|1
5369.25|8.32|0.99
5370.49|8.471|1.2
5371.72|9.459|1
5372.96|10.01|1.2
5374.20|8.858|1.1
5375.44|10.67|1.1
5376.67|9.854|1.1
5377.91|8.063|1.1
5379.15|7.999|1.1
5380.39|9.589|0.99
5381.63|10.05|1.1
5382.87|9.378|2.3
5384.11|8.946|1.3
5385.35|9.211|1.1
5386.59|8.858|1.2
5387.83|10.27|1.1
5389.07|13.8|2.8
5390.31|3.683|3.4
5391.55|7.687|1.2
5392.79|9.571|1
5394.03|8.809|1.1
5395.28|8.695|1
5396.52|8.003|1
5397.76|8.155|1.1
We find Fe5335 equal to 2.99 A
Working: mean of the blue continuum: 10.4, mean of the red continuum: 8.84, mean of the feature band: 8.96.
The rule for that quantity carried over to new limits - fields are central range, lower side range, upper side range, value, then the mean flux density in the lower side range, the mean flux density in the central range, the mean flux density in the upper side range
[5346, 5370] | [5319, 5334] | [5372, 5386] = -0.14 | 8.29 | 8.97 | 9.33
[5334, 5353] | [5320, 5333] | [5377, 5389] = -0.82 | 8.22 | 8.93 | 9.38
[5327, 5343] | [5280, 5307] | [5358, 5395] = -0.80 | 8.69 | 9.35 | 9.12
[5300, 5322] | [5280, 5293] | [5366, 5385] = -1.07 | 9.07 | 9.6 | 9.38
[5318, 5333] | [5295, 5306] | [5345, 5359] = 0.92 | 8.76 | 8.25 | 8.81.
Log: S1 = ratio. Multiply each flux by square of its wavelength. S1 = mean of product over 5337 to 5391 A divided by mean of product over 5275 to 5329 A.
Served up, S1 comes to 1.0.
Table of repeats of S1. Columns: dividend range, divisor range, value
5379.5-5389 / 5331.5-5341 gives 1.01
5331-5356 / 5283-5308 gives 1.07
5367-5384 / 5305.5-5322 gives 0.97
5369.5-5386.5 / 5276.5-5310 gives 1.08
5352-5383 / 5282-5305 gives 1.10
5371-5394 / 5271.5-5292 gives 1.05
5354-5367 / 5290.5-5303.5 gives 1.09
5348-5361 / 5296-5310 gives 1.01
